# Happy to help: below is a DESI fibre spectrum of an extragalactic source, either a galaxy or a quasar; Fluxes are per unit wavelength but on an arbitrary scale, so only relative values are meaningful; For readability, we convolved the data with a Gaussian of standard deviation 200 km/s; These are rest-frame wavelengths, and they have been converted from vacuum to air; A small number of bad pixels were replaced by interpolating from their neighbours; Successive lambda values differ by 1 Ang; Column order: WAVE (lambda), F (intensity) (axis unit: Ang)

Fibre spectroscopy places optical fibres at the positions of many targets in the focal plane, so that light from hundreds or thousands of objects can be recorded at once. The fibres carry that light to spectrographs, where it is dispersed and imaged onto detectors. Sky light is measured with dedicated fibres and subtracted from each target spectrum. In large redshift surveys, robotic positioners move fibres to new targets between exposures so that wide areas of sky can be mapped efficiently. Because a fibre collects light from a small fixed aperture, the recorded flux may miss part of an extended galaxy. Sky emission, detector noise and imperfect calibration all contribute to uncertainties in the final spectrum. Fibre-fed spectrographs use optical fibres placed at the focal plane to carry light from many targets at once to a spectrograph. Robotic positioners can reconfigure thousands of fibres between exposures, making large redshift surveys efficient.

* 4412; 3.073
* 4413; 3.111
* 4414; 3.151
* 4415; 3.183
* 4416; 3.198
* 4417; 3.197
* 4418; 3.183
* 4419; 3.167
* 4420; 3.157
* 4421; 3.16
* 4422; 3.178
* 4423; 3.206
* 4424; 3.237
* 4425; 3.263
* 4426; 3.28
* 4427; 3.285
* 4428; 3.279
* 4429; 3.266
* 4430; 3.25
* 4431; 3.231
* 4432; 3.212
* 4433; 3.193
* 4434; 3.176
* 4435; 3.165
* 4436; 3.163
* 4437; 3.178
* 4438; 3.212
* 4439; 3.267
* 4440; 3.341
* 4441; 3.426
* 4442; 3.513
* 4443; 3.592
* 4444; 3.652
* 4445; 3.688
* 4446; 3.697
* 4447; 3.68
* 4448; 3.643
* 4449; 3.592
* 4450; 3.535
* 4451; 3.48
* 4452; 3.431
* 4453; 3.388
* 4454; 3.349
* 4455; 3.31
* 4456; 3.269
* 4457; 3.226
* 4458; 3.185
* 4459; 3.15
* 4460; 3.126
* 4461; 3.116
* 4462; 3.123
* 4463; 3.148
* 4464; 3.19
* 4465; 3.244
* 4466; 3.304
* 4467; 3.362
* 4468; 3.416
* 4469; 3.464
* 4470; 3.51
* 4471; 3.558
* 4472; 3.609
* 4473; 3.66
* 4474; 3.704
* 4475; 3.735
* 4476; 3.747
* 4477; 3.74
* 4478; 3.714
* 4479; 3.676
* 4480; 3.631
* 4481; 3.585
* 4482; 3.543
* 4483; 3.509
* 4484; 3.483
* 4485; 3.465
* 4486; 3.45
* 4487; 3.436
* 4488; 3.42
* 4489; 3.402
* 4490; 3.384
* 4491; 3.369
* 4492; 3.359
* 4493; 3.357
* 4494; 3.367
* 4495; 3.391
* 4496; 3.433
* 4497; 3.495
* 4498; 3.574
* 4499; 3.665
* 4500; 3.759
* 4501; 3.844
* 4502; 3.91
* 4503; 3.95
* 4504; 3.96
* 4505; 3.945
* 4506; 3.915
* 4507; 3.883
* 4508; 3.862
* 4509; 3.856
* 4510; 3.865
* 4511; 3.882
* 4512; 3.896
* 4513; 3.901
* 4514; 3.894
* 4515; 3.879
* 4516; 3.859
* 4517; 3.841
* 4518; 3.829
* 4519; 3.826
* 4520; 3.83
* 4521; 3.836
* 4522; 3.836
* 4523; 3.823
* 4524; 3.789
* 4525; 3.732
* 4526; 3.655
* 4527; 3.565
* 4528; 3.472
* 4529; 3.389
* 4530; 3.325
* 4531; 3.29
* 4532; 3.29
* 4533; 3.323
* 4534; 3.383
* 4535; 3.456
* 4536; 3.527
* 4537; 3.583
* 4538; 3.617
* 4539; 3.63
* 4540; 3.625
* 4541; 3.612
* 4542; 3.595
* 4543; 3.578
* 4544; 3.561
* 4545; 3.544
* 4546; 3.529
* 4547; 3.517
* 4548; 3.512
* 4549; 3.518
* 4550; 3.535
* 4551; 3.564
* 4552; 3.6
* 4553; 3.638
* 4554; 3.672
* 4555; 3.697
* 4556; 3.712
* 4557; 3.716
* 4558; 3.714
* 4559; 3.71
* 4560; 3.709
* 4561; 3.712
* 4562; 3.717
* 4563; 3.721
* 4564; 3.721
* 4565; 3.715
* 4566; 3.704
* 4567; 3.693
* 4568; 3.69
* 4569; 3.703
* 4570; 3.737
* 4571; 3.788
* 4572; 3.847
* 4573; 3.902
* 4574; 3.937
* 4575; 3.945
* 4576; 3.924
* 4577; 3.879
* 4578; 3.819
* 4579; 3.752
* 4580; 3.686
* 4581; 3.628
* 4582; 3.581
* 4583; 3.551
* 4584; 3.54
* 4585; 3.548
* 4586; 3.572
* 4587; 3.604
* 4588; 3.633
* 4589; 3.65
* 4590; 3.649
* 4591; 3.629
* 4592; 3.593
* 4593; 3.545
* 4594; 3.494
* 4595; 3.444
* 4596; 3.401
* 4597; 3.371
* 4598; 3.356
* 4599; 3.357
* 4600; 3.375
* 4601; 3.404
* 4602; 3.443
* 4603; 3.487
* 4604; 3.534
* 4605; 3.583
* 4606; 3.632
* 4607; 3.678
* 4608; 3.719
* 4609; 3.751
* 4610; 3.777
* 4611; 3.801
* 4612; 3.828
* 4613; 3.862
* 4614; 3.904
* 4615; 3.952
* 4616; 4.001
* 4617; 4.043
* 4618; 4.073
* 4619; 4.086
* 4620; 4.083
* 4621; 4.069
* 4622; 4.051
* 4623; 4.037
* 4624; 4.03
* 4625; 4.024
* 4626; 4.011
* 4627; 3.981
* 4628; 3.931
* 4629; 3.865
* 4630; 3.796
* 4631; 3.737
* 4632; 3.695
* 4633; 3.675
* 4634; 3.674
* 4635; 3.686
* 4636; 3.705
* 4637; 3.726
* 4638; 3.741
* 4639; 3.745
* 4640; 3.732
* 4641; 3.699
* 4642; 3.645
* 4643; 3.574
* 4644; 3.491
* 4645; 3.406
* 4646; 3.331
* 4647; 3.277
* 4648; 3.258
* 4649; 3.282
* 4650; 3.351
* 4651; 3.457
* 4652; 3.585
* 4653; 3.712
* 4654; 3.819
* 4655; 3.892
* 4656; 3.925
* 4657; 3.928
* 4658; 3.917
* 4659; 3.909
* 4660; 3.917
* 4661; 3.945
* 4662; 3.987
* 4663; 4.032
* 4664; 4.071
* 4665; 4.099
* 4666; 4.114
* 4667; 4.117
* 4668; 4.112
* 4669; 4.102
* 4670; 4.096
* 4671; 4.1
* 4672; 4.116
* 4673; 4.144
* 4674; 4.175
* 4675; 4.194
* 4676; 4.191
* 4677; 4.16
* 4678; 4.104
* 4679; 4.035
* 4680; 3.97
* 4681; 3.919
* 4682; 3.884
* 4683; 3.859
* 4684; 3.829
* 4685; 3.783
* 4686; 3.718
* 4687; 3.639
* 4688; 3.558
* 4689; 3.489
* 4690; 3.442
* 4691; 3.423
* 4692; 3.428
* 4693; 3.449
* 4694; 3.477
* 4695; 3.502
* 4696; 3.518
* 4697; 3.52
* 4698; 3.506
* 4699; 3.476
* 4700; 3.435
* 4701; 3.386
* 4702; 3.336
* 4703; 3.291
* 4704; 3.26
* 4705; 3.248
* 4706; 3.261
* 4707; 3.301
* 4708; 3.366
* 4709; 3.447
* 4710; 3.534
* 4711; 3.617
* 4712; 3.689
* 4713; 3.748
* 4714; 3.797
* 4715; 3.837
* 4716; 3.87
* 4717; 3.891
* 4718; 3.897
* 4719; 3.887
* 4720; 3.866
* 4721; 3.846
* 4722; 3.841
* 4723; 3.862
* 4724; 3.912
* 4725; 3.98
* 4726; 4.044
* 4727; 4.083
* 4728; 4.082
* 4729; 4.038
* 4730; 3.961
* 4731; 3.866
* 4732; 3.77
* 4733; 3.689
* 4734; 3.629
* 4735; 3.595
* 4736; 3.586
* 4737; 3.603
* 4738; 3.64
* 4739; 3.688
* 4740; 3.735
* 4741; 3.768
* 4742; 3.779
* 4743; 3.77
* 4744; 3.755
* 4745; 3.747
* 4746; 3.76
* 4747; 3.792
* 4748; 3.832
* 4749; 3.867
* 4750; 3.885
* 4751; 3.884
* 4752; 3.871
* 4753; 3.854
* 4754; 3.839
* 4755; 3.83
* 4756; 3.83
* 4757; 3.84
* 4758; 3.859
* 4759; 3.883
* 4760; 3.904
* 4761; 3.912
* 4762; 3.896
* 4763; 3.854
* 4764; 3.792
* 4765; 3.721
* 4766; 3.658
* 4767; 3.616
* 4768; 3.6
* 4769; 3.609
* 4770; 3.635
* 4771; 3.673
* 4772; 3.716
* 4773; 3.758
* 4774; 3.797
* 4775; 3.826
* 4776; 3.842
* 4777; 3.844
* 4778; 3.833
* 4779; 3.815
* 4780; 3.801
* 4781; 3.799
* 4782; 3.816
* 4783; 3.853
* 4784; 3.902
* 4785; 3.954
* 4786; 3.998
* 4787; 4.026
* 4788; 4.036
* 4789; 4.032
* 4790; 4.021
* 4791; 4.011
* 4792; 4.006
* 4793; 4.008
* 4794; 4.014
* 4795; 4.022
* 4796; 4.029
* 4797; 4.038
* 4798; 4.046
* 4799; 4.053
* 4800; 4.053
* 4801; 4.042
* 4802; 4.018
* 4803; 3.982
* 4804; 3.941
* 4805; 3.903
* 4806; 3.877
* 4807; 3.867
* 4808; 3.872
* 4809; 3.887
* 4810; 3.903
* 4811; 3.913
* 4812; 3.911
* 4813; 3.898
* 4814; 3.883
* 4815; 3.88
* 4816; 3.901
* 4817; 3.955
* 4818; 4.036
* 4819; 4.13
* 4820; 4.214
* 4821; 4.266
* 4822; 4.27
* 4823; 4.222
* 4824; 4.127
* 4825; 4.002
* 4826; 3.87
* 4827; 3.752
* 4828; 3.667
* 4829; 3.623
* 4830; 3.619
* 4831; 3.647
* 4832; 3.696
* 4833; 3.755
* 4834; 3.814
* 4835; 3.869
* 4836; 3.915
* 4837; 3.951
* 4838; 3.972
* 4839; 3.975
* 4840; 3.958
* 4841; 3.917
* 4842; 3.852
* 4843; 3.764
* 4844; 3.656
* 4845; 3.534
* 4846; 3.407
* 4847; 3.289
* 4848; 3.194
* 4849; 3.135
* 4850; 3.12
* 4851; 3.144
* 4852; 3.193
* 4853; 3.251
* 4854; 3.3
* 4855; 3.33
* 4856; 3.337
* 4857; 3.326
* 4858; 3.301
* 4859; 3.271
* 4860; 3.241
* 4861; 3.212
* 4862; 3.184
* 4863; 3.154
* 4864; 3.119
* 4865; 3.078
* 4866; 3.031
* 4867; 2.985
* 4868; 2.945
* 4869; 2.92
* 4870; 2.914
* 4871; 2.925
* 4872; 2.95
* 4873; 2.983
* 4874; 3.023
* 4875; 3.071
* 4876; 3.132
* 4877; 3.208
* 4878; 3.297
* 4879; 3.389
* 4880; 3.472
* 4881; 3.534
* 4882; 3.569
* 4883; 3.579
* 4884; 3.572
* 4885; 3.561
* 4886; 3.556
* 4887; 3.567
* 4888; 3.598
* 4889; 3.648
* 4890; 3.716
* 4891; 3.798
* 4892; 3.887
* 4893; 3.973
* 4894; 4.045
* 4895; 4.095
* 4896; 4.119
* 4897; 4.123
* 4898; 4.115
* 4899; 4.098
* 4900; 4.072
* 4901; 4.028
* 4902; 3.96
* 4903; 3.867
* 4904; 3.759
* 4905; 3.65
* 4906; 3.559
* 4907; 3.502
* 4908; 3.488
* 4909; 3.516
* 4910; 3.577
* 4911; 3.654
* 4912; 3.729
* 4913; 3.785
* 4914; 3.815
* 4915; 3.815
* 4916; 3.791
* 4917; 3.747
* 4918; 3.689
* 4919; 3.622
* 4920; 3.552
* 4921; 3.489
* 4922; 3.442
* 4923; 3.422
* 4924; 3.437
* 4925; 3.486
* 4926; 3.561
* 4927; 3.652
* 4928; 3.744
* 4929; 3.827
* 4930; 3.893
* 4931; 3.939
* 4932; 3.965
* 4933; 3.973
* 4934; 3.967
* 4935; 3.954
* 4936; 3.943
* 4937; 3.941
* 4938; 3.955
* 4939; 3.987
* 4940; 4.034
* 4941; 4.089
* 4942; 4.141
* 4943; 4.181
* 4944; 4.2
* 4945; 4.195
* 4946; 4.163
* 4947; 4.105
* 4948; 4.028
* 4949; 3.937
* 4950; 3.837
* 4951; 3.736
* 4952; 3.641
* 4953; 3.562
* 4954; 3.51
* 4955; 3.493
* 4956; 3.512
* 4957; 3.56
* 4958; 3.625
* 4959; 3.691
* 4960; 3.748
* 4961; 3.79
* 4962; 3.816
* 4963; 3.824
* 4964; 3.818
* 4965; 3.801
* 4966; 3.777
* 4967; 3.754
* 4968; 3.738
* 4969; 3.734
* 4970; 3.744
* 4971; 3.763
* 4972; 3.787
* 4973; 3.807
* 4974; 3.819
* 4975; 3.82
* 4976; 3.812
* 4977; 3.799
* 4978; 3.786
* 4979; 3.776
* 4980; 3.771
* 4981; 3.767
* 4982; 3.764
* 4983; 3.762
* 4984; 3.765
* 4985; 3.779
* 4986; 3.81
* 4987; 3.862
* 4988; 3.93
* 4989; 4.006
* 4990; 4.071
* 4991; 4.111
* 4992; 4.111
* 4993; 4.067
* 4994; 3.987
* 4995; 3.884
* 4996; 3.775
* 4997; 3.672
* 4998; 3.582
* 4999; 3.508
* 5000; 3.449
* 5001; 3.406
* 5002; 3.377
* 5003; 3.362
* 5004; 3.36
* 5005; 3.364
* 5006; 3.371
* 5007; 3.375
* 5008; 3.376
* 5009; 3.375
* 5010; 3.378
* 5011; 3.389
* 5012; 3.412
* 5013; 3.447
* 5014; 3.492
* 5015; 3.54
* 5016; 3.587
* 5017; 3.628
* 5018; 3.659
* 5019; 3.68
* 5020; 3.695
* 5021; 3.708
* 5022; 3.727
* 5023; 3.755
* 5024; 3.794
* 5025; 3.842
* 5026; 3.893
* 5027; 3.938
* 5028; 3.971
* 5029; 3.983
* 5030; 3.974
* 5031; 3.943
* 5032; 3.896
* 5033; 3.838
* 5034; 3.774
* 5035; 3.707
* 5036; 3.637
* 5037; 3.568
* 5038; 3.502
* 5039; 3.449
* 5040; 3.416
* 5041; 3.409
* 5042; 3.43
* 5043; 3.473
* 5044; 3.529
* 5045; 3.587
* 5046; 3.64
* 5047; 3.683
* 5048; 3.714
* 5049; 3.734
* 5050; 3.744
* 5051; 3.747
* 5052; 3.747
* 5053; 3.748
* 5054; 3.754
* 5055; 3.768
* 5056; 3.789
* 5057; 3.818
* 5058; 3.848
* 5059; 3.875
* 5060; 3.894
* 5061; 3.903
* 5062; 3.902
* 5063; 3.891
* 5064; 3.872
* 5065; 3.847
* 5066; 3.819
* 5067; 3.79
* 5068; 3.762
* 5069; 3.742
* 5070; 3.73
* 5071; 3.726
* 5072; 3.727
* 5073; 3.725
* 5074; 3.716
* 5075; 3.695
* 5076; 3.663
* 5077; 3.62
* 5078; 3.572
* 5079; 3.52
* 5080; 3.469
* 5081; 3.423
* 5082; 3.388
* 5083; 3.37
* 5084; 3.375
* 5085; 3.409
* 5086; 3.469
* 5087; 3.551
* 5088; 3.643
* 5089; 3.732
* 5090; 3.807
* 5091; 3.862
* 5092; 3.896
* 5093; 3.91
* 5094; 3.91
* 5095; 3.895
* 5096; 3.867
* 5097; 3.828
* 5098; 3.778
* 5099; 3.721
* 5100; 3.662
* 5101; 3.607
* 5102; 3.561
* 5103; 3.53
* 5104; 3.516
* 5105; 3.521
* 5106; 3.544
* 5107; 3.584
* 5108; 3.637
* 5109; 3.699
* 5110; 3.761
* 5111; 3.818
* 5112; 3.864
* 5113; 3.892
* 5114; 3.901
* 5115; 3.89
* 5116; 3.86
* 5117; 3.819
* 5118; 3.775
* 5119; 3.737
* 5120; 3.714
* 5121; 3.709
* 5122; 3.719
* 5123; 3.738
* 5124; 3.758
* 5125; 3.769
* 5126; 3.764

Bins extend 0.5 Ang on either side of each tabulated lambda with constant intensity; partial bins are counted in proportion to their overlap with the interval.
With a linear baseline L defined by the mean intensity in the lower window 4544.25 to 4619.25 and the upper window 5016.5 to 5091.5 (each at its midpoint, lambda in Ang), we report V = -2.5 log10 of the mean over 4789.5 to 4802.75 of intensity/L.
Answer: -0.10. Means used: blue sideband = 3.67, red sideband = 3.7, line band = 4.03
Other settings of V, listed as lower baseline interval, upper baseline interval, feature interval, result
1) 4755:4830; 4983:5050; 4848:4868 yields 0.20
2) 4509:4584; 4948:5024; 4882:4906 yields -0.04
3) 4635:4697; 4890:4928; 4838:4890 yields 0.13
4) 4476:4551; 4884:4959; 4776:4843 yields -0.05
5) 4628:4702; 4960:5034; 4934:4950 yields -0.09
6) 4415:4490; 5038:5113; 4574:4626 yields -0.08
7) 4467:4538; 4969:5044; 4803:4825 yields -0.09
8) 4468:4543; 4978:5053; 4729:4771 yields -0.03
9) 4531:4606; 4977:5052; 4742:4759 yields -0.05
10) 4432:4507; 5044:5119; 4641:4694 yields -0.07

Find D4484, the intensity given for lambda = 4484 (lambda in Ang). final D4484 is 3.483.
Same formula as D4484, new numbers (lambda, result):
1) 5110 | 3.761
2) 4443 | 3.592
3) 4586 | 3.572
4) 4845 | 3.534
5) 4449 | 3.592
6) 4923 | 3.422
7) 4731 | 3.866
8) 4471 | 3.558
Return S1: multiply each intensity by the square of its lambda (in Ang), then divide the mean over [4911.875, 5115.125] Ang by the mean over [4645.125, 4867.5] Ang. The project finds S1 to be 1.1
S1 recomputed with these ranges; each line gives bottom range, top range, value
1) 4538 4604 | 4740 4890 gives 1.13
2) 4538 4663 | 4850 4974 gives 1.12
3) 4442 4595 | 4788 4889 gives 1.16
